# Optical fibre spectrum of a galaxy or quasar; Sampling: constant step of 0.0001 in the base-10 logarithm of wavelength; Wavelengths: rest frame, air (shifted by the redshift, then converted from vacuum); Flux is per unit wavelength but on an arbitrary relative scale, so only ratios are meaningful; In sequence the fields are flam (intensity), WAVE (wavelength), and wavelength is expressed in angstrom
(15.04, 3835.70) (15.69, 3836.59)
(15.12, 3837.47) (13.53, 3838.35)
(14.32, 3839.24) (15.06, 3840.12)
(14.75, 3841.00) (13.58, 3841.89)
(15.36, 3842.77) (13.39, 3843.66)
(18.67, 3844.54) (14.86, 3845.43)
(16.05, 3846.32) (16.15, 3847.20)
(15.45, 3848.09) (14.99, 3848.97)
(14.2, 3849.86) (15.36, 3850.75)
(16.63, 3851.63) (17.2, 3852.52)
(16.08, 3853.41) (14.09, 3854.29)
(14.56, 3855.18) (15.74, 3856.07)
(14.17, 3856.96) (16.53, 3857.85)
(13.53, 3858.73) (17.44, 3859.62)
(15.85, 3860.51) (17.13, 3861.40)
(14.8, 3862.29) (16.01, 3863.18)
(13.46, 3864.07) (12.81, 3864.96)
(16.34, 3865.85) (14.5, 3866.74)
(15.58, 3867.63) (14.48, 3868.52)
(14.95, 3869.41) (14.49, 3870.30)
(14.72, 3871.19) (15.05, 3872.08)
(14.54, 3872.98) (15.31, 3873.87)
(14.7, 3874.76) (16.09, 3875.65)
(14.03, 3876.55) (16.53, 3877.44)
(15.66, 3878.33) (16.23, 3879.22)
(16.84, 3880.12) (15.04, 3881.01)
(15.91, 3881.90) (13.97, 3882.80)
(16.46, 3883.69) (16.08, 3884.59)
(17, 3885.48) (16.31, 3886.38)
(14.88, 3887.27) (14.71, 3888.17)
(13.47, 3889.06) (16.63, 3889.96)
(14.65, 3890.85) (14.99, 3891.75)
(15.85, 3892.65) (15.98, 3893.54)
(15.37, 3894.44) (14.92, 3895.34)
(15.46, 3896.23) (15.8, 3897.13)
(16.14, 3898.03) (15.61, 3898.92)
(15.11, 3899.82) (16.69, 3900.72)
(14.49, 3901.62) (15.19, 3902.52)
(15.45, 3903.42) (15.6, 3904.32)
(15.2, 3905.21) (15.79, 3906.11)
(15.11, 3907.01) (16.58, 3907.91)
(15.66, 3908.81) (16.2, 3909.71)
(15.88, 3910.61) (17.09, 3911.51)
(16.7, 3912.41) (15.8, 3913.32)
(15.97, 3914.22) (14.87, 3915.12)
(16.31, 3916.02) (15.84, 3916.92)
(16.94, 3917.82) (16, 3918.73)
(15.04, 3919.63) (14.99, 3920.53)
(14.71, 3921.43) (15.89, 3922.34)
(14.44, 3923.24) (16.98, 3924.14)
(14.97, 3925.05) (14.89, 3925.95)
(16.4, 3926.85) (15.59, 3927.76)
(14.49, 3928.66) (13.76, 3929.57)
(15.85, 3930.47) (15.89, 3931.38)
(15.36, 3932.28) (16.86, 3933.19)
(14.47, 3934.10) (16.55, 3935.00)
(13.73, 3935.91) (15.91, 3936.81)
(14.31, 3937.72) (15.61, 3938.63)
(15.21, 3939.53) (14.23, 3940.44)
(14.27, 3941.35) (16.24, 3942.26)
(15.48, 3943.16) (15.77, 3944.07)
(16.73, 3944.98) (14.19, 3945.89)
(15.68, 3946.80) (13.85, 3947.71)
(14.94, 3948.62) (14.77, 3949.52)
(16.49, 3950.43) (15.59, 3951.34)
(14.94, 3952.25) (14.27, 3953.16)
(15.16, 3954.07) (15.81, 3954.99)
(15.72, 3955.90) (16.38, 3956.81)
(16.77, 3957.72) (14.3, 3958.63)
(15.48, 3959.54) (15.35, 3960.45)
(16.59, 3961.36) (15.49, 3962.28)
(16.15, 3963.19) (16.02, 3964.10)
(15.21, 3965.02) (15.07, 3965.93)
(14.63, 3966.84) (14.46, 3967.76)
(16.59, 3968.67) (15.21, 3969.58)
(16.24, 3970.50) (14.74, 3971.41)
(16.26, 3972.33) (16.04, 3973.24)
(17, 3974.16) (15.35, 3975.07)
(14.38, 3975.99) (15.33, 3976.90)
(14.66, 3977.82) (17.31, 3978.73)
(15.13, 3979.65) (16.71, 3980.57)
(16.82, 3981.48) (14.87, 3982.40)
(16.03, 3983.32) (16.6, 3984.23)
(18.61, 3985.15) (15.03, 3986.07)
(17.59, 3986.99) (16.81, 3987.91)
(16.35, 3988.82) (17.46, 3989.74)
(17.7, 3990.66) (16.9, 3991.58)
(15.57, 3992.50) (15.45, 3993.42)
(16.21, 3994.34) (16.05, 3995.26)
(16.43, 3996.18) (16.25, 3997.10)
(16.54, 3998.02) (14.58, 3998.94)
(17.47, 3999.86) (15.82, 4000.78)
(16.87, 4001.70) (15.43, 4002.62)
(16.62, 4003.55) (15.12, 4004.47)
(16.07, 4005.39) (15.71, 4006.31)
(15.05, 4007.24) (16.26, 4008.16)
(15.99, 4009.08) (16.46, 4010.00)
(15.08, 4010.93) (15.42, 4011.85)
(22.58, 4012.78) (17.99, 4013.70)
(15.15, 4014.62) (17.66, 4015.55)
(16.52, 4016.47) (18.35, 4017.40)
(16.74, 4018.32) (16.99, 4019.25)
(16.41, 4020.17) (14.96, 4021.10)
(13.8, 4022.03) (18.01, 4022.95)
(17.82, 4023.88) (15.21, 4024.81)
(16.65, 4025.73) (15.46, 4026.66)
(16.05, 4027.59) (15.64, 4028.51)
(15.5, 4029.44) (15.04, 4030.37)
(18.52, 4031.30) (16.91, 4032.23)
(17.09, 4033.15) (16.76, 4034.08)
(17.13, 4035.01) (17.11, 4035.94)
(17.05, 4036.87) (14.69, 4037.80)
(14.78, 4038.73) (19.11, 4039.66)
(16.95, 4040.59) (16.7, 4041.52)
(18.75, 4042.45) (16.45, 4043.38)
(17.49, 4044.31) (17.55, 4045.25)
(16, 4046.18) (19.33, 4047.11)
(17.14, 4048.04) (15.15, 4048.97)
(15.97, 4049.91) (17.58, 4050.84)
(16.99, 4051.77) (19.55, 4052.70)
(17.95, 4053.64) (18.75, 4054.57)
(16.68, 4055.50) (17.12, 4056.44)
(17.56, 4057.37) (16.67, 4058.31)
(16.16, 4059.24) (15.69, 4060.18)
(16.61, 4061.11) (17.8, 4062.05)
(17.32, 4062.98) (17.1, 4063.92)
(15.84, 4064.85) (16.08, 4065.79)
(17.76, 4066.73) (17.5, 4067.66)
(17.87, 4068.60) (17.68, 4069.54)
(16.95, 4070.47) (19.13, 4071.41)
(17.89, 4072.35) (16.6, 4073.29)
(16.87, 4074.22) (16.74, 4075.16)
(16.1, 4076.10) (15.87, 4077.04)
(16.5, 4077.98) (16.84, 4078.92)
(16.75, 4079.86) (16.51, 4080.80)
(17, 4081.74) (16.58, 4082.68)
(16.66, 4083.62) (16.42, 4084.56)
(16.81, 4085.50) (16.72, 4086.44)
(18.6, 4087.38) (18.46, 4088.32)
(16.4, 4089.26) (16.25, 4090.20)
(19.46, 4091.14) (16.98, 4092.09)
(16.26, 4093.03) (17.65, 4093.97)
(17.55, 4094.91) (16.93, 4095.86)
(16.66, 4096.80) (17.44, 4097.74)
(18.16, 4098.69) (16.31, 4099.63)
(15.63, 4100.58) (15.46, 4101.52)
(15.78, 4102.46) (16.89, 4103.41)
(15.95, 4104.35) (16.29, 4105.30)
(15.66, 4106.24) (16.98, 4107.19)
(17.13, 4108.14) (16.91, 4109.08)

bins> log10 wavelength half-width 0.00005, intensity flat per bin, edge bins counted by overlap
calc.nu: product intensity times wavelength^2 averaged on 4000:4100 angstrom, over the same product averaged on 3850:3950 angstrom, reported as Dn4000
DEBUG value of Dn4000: 1.18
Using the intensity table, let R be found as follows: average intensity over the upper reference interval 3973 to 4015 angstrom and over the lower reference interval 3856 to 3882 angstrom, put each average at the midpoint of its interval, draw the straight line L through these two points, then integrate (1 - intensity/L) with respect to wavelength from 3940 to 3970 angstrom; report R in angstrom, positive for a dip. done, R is 1.1 angstrom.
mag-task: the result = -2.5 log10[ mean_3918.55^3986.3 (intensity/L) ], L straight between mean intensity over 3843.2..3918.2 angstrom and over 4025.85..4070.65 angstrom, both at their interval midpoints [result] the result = 0.04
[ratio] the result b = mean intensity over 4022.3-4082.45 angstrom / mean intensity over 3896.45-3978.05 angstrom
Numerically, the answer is 1.09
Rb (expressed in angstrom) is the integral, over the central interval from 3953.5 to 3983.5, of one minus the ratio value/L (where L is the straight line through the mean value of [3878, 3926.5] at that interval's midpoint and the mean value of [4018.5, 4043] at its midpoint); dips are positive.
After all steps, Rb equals 0.8 angstrom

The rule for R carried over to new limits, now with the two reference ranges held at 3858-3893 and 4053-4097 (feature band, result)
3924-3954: 1.2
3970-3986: 0.2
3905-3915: -0.2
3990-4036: 0.3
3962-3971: 0.3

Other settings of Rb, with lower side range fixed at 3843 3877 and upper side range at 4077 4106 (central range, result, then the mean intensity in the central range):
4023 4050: -0.4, 16.7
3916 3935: 0.2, 15.5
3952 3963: 0.3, 15.5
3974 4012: 0.1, 16.1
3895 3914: -0.2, 15.7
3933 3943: 0.4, 15.2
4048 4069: -0.6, 17.1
